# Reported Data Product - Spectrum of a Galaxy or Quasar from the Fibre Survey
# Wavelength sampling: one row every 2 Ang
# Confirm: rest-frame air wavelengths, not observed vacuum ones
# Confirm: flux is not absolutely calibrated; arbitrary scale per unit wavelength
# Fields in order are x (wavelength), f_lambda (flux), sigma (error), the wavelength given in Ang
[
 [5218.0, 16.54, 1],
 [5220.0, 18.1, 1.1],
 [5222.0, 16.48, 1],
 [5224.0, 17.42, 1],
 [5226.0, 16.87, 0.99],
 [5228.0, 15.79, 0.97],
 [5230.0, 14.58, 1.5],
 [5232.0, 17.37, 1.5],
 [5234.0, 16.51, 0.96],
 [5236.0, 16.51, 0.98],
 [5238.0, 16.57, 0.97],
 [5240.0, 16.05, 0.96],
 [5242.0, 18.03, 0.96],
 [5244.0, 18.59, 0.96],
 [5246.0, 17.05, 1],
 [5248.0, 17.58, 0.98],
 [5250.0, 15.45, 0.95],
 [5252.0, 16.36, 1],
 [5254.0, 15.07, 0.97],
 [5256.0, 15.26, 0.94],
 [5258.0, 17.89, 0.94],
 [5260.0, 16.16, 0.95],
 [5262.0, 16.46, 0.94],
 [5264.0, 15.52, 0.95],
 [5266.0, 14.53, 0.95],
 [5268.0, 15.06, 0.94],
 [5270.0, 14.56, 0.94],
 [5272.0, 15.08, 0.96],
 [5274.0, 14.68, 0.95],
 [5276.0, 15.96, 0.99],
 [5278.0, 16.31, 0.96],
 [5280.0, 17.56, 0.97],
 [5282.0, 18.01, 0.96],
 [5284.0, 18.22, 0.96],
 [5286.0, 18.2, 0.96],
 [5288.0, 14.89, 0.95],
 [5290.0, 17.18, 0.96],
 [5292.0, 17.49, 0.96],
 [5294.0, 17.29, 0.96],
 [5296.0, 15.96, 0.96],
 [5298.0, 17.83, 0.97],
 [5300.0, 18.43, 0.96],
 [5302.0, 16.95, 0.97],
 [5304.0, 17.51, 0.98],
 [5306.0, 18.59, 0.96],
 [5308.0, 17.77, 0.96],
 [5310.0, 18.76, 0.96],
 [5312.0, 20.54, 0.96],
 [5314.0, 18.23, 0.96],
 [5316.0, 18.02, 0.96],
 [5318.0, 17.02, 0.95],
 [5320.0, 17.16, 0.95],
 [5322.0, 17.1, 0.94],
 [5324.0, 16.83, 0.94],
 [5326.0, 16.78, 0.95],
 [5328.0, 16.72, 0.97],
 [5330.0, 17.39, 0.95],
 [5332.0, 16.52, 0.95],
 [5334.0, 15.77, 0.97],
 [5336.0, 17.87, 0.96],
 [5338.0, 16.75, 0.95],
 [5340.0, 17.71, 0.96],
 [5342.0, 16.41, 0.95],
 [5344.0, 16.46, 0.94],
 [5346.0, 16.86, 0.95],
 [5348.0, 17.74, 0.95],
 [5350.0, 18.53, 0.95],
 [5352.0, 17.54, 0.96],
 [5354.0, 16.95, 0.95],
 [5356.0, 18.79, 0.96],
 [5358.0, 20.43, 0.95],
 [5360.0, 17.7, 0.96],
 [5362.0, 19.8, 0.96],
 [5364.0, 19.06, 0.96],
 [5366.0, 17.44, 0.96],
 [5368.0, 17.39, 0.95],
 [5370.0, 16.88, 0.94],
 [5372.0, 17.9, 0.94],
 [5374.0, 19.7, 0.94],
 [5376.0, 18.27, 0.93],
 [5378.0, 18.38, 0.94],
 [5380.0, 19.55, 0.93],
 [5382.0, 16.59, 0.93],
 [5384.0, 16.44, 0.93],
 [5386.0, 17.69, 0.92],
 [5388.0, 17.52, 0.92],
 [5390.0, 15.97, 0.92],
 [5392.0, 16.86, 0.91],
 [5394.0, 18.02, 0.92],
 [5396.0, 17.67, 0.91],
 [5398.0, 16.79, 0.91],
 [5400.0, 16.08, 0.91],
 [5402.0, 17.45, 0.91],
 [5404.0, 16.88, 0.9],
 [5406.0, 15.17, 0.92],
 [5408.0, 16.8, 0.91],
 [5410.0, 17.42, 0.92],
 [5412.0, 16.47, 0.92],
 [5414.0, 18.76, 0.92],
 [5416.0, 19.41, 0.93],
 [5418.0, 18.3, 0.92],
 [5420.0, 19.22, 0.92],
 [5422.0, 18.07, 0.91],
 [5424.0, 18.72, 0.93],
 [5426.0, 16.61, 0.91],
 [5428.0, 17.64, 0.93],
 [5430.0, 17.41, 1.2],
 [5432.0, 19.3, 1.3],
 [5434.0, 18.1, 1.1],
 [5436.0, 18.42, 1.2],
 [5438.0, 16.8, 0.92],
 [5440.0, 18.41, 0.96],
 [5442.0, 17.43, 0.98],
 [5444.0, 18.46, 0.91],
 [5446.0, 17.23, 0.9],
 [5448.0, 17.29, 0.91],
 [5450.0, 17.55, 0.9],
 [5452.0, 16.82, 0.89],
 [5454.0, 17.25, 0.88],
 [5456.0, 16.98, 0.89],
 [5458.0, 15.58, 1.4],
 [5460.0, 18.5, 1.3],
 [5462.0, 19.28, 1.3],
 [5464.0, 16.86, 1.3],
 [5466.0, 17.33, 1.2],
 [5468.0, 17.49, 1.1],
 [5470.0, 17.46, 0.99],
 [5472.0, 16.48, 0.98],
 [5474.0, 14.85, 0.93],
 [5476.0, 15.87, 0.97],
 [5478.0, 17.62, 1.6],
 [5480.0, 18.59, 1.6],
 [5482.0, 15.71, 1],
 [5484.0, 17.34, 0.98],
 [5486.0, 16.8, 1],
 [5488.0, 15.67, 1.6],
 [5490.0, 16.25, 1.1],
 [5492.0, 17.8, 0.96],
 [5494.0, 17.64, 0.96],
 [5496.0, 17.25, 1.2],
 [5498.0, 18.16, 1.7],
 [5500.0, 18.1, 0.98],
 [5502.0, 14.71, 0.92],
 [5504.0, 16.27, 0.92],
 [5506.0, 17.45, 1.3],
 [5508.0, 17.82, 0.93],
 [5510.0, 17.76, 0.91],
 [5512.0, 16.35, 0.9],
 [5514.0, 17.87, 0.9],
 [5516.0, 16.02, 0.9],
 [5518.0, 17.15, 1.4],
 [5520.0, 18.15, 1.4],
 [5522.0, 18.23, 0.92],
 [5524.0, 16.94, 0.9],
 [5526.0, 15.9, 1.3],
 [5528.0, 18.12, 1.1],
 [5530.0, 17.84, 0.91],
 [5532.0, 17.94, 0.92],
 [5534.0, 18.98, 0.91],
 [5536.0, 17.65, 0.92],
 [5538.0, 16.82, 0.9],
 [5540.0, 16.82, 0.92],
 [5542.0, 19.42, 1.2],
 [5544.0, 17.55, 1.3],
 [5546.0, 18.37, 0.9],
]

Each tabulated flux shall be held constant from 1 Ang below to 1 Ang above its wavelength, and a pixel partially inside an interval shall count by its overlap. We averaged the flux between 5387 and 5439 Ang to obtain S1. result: 17.5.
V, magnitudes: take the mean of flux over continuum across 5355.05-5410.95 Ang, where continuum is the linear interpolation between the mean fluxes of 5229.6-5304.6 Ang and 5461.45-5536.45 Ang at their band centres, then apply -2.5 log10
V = -0.05 mag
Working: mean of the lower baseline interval 16.6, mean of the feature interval 17.7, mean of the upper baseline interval 17.2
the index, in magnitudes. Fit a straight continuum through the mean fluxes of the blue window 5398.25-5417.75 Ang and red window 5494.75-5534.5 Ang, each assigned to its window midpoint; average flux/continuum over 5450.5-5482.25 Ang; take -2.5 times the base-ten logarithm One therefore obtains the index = 0.01 mag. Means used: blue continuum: 17.2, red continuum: 17.3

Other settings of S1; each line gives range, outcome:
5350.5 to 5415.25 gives 17.7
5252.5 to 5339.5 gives 16.9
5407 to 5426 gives 18.1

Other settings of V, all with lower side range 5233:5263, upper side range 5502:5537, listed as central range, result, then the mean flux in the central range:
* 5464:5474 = 0.019 mag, 16.9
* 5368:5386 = -0.058 mag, 17.9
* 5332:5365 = -0.052 mag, 17.7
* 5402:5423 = -0.035 mag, 17.6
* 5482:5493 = 0.038 mag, 16.7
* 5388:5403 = 0.001 mag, 17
